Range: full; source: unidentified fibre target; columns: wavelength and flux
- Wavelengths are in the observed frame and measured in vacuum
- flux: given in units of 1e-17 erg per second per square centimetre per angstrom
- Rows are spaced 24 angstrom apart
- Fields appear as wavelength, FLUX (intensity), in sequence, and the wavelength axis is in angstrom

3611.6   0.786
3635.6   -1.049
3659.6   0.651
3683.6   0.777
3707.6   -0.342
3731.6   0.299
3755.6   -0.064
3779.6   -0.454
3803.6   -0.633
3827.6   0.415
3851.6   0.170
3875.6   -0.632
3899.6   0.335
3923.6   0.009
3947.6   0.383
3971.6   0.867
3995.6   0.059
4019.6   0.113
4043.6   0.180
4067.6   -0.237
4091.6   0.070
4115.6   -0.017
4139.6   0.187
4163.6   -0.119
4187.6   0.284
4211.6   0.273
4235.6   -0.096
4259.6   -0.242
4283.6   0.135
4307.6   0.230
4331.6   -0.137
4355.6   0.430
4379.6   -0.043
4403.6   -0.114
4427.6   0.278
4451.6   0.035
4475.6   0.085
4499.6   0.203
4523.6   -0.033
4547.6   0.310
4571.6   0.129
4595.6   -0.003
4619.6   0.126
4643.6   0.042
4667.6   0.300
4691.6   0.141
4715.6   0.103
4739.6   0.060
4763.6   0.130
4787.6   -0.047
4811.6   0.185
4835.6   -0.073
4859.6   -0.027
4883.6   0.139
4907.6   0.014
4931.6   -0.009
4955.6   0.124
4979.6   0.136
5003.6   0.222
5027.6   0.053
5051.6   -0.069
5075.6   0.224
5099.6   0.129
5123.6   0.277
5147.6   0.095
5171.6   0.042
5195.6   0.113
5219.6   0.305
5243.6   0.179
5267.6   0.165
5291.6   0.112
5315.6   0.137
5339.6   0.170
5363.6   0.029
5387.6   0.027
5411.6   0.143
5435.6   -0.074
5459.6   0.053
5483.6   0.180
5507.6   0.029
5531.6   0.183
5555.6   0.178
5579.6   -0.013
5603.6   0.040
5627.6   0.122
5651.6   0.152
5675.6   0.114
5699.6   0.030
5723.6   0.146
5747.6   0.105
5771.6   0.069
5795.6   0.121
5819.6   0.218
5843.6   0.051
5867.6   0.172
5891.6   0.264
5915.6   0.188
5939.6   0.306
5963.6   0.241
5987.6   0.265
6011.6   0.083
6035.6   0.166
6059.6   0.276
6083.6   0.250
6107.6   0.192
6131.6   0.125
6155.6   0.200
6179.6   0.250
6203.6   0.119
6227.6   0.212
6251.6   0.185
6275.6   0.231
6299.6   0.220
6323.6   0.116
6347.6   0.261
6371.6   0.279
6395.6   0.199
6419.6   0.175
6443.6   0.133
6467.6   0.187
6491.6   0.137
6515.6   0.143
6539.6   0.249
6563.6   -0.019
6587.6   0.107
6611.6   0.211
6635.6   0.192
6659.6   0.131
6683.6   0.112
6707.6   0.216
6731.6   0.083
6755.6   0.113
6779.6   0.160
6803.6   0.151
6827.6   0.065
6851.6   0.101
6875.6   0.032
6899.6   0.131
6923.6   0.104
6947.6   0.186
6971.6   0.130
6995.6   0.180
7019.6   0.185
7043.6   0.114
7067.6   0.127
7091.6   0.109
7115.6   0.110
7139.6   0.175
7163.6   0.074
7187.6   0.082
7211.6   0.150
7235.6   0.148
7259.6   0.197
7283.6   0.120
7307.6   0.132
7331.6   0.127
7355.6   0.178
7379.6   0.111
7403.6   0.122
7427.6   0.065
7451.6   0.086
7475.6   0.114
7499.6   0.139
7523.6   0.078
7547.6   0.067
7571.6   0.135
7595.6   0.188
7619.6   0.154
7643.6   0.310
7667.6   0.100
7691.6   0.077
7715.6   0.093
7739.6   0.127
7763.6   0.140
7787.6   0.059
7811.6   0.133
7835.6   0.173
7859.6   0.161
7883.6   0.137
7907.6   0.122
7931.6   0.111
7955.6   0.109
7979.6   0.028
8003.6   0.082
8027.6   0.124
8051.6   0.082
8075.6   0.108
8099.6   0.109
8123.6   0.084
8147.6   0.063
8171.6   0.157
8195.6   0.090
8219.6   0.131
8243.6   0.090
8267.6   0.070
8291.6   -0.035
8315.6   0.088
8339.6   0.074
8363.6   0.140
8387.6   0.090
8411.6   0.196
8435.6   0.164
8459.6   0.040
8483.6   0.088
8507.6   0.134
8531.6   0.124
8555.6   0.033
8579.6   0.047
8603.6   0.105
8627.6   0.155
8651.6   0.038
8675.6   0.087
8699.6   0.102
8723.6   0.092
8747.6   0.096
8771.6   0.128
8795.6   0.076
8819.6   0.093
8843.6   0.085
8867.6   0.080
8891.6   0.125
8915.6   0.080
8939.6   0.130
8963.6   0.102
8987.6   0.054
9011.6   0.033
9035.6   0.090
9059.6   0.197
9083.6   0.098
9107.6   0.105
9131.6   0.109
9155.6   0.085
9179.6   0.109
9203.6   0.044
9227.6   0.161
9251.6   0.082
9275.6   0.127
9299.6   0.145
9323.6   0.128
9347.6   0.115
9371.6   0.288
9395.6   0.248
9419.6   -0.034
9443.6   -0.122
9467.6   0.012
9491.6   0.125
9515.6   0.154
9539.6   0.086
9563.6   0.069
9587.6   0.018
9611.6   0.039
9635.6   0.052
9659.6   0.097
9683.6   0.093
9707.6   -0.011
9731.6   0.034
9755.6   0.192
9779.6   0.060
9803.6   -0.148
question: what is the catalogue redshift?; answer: 0.53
